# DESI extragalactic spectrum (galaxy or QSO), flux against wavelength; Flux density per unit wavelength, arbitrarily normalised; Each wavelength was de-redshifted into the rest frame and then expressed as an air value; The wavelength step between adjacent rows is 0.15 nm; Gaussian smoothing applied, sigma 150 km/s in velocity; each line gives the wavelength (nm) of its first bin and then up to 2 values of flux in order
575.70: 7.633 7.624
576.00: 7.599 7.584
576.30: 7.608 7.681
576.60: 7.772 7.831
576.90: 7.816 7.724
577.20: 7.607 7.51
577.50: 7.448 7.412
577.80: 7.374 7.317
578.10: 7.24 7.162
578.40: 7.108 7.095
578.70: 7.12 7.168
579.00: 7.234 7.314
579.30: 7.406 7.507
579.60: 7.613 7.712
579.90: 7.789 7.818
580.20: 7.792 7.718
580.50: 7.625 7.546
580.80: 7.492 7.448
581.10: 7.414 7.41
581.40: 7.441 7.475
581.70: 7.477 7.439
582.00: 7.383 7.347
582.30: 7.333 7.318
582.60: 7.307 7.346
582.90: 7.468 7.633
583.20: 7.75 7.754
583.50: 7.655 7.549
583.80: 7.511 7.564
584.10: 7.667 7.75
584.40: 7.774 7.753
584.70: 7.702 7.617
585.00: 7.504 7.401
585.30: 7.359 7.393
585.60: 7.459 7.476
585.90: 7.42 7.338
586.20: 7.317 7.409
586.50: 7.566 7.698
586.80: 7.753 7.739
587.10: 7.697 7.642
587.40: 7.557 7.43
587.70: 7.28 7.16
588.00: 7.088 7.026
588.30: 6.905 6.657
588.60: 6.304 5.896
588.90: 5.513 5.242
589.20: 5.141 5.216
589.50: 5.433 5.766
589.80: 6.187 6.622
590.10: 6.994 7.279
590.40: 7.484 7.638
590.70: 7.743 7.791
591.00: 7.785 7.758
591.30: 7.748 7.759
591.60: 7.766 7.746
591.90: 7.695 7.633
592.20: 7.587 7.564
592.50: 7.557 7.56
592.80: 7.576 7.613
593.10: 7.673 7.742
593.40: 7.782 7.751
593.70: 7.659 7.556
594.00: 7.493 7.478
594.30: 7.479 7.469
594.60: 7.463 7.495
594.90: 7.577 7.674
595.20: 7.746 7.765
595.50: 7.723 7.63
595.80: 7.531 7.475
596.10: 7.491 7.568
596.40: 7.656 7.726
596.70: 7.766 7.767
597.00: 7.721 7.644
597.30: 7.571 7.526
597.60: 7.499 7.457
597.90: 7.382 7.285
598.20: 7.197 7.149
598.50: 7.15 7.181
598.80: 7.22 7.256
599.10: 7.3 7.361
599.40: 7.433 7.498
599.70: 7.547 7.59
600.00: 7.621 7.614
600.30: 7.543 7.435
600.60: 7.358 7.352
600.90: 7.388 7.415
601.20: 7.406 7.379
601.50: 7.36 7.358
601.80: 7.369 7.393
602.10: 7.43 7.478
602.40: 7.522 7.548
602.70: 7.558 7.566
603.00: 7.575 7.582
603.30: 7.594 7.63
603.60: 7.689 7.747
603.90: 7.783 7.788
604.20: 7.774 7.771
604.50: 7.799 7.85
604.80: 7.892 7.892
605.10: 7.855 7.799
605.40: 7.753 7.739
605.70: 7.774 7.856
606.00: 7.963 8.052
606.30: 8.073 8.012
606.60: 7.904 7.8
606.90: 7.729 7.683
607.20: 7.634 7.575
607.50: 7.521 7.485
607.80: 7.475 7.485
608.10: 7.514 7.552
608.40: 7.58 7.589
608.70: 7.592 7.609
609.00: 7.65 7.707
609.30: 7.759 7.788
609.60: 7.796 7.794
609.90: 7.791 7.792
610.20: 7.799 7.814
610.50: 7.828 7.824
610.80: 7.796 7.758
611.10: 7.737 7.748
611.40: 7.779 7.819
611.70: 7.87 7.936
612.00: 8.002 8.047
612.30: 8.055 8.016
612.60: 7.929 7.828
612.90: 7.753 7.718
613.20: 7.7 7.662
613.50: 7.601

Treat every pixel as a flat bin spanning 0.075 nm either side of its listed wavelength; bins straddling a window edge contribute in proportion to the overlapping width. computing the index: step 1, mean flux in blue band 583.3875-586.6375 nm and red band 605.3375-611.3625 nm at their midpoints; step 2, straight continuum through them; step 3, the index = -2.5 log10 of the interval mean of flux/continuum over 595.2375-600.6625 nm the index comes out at 0.02 mag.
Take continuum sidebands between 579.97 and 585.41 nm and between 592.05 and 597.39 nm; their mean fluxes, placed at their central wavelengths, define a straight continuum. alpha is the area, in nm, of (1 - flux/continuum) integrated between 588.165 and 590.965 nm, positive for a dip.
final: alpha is 0.41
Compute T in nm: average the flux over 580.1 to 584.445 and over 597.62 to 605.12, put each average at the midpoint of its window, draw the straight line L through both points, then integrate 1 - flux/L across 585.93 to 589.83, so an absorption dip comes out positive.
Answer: 0.38 nm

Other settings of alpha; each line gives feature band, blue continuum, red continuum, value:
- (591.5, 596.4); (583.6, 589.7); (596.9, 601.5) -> -0.22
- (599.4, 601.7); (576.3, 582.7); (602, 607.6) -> 0.07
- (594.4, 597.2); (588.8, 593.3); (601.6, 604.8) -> -0.13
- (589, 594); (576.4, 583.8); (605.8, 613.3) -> 0.24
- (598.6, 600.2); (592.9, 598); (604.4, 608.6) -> 0.05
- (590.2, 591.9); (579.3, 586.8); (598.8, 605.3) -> -0.03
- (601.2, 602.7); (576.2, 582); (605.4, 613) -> 0.05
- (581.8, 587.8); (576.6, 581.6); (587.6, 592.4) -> -0.28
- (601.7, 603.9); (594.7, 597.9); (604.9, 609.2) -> 0.04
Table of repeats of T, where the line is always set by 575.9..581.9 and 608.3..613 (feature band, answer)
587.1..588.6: 0.081 nm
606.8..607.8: 0.021 nm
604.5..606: -0.016 nm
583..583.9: -0.012 nm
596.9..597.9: 0.015 nm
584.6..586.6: 0.025 nm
